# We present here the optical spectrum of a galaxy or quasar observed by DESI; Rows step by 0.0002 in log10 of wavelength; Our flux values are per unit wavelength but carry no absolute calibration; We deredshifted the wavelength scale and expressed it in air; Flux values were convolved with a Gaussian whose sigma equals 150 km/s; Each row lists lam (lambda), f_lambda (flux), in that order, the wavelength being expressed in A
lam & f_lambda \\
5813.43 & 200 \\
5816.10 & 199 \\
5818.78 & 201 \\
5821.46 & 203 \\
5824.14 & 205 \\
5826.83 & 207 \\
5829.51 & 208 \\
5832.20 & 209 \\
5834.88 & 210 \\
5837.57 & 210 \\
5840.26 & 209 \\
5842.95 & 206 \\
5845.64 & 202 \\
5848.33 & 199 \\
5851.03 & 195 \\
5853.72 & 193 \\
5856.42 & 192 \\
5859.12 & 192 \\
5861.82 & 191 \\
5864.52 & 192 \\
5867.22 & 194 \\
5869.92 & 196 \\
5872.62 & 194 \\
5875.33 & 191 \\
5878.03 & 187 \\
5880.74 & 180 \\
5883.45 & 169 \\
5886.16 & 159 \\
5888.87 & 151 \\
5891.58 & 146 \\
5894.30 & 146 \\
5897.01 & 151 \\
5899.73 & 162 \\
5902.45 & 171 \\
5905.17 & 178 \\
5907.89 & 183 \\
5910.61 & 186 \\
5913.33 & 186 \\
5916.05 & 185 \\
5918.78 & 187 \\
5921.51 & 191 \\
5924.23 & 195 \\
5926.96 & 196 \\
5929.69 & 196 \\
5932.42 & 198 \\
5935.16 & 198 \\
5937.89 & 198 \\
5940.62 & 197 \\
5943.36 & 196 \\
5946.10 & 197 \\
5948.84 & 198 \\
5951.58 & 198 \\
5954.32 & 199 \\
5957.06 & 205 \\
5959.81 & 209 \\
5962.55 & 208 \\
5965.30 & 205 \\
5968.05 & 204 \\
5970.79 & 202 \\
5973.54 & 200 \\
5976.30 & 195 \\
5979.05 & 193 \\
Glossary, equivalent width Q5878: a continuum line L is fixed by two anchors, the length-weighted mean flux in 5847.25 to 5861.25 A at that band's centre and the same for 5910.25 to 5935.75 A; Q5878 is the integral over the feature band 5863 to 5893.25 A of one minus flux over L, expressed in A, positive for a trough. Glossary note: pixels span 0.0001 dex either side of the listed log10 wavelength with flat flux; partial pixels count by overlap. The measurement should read 2.4 A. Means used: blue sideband 194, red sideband 192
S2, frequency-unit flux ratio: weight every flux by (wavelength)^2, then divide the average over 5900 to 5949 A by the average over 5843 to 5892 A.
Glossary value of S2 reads 1.0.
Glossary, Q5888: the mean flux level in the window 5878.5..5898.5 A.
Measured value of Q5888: 159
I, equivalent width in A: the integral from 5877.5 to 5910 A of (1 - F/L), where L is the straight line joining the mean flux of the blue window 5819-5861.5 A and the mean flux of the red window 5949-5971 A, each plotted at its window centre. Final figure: 6.04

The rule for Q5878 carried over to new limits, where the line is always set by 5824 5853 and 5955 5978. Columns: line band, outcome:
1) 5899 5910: 1.6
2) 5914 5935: 1.2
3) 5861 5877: 0.9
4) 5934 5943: 0.3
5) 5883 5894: 2.7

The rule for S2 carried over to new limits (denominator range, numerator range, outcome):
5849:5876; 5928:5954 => 1.05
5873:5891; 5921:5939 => 1.15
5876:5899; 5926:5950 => 1.24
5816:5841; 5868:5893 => 0.86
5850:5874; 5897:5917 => 0.93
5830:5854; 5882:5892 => 0.78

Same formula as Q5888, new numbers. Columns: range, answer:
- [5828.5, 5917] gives 185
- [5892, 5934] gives 180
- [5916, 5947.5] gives 195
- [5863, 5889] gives 183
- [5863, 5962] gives 185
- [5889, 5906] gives 158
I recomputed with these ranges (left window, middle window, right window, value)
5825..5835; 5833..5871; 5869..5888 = -0.6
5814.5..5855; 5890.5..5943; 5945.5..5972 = 5.4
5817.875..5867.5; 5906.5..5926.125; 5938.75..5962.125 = 1.2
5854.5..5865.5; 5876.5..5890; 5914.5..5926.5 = 1.5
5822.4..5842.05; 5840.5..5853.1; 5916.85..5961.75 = 0.4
